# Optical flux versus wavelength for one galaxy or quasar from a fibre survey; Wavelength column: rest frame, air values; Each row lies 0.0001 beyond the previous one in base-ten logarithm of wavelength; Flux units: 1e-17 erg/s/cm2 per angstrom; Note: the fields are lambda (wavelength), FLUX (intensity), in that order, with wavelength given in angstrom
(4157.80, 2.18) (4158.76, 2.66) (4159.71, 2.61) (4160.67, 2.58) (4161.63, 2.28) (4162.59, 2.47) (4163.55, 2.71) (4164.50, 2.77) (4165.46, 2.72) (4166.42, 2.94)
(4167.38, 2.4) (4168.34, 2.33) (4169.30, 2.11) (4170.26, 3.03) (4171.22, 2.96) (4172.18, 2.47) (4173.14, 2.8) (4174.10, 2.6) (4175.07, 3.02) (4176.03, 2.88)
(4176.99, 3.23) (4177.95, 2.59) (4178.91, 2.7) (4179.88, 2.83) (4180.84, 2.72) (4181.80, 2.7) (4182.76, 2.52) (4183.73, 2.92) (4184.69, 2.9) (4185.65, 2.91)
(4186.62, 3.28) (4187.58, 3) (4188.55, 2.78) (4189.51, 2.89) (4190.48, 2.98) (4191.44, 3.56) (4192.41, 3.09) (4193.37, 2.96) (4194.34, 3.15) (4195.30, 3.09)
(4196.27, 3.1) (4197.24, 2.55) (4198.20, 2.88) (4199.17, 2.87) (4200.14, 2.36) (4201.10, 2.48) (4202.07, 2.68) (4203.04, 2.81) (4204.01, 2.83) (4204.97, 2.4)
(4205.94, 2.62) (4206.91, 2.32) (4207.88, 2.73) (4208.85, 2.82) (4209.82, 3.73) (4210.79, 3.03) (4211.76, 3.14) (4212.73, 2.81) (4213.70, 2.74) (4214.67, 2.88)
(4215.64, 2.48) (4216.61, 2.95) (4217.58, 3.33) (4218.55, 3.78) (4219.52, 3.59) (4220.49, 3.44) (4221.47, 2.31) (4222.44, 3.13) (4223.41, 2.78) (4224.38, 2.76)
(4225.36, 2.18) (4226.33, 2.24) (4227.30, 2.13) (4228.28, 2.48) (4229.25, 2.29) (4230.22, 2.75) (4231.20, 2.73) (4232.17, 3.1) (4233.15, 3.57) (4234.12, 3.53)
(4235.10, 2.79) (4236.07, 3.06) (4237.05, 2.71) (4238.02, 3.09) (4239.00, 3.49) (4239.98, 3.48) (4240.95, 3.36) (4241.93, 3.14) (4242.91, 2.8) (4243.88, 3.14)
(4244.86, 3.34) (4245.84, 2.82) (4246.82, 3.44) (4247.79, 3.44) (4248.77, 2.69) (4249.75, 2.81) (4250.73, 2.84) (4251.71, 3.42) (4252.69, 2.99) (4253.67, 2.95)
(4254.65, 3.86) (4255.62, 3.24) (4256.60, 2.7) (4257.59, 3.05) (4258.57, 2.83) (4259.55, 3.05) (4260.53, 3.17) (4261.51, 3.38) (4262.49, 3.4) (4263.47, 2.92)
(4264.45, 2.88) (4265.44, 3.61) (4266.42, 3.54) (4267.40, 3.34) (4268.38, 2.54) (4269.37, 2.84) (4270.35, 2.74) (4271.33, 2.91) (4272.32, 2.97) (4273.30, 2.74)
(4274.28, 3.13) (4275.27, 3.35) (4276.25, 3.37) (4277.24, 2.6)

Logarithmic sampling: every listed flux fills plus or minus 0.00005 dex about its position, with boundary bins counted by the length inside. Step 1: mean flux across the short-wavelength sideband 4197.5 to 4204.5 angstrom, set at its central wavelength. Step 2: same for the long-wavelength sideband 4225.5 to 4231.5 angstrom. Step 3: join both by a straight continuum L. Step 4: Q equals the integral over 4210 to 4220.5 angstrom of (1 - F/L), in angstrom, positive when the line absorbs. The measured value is -2.3 angstrom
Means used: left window 2.7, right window 2.41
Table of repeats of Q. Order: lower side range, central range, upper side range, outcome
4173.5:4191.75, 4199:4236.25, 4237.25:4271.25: 2.07 angstrom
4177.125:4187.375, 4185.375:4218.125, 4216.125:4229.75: -0.81 angstrom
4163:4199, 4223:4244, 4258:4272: 0.73 angstrom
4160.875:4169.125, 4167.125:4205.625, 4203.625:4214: -1.66 angstrom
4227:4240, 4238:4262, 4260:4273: -1.04 angstrom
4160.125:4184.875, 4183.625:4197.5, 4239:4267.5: -1.09 angstrom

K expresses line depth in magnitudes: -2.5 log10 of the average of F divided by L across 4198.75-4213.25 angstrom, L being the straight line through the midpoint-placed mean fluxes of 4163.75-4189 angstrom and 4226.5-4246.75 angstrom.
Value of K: 0.04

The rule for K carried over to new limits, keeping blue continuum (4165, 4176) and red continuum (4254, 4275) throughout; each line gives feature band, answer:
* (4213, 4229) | 0.03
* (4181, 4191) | -0.05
